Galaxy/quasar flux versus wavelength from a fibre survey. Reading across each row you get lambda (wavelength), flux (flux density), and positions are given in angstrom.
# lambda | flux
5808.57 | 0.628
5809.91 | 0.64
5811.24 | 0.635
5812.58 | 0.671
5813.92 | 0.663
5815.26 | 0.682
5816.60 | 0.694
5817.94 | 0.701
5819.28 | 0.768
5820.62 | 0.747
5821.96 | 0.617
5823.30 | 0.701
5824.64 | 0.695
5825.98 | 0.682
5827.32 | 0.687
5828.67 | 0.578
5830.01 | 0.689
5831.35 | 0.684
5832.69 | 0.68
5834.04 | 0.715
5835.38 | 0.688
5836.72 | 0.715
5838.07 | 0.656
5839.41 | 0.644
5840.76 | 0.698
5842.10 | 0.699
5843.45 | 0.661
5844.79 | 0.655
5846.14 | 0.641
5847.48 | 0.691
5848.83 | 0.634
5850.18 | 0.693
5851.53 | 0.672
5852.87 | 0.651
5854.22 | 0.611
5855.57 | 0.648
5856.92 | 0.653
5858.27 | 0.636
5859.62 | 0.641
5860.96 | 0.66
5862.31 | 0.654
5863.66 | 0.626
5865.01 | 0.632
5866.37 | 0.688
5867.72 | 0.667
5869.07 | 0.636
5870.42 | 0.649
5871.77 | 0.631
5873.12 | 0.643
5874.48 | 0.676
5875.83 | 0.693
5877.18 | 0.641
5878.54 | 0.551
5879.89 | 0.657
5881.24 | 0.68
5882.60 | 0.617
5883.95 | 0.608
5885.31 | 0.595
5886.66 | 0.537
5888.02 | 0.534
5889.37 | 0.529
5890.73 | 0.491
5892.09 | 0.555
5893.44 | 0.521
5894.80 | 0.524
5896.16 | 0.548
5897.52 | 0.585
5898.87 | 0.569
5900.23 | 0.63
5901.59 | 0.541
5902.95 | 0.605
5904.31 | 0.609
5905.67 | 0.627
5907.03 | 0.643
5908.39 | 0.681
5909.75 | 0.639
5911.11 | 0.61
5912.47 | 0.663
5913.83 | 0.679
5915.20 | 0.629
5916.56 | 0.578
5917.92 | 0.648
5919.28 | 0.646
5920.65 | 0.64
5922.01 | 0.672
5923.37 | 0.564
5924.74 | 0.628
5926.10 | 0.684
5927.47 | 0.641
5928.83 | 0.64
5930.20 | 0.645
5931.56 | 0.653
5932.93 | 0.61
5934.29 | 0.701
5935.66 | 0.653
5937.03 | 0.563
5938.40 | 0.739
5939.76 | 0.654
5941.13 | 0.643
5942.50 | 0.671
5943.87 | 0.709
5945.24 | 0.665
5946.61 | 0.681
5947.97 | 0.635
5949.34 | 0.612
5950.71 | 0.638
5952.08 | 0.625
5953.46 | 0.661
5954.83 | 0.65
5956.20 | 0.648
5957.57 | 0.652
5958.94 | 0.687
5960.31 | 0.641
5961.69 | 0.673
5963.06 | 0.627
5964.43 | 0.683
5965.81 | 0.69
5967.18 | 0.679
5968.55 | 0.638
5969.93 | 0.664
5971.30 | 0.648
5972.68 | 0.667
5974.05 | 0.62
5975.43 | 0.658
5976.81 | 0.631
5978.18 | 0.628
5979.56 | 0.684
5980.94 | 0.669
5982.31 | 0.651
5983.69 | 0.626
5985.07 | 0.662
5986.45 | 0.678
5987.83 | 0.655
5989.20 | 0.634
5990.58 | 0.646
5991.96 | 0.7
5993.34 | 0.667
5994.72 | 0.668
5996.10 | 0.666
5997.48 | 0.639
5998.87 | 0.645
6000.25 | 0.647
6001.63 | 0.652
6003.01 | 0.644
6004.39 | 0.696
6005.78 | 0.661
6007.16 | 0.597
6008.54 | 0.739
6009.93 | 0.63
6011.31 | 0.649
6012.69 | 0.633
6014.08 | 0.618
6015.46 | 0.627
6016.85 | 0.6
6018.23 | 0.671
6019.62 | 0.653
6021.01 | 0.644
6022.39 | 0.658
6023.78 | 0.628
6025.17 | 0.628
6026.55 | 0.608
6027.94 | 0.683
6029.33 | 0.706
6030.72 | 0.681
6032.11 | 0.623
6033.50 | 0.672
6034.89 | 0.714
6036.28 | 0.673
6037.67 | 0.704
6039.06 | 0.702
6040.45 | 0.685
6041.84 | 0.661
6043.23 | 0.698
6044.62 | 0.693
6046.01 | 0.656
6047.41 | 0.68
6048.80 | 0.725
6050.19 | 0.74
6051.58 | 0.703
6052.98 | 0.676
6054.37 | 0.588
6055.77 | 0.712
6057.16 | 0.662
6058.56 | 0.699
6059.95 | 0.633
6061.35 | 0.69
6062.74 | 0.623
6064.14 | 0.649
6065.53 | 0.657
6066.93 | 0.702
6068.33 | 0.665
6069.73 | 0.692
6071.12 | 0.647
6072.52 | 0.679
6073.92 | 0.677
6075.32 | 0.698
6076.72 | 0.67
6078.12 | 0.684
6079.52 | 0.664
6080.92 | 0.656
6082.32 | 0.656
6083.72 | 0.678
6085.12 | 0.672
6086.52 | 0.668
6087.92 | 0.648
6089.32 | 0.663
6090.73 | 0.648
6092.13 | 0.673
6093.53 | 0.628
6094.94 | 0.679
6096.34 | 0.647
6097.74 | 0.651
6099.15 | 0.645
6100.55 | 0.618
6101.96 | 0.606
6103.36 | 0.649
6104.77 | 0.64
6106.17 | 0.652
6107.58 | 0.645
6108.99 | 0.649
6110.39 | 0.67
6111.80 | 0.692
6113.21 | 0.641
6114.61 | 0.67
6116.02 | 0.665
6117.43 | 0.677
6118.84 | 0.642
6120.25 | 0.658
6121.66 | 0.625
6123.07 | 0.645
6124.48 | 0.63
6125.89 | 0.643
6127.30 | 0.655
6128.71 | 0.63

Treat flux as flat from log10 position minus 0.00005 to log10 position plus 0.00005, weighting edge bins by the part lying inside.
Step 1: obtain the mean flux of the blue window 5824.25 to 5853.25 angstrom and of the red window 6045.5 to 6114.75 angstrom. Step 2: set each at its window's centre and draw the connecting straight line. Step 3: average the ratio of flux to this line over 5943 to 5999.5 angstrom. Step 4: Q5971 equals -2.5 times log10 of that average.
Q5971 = 0.02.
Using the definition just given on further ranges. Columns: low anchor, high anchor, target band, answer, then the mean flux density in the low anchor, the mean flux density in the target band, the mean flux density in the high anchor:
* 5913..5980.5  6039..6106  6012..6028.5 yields 0.04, 0.651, 0.637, 0.667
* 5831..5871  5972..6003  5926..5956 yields 0.01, 0.662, 0.653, 0.654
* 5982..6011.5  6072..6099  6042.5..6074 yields -0.02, 0.657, 0.676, 0.665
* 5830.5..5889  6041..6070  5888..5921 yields 0.10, 0.649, 0.598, 0.676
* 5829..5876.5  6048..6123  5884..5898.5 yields 0.21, 0.663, 0.545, 0.663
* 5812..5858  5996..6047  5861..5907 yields 0.11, 0.675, 0.606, 0.659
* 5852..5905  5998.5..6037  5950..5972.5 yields -0.03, 0.611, 0.657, 0.653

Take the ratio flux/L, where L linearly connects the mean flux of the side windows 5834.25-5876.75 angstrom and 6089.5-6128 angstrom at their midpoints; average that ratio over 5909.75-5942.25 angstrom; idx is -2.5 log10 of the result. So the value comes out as 0.02 mag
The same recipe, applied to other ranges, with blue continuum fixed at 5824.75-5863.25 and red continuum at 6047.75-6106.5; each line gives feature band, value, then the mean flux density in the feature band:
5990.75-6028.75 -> 0.02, 0.65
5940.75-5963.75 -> 0.02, 0.654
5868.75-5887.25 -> 0.06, 0.63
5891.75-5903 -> 0.18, 0.562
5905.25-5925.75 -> 0.05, 0.637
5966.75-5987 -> 0.02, 0.653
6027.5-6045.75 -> -0.03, 0.684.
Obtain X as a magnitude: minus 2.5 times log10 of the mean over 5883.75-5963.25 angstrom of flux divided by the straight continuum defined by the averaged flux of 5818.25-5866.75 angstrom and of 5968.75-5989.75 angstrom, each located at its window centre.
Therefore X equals 0.06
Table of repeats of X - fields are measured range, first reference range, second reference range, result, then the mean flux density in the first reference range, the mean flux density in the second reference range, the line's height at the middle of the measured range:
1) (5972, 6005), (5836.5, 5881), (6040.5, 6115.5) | 0.01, 0.654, 0.666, 0.661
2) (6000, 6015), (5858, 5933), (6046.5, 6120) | -0.01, 0.619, 0.664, 0.646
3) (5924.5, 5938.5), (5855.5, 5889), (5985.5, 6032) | -0.01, 0.633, 0.653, 0.642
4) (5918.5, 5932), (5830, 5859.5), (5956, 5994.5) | 0.03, 0.668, 0.658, 0.662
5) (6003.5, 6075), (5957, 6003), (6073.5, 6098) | -0.01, 0.657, 0.665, 0.661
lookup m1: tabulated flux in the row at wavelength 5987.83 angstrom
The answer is 0.655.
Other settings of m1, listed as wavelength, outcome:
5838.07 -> 0.656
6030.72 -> 0.681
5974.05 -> 0.62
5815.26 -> 0.682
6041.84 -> 0.661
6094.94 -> 0.679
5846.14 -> 0.641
